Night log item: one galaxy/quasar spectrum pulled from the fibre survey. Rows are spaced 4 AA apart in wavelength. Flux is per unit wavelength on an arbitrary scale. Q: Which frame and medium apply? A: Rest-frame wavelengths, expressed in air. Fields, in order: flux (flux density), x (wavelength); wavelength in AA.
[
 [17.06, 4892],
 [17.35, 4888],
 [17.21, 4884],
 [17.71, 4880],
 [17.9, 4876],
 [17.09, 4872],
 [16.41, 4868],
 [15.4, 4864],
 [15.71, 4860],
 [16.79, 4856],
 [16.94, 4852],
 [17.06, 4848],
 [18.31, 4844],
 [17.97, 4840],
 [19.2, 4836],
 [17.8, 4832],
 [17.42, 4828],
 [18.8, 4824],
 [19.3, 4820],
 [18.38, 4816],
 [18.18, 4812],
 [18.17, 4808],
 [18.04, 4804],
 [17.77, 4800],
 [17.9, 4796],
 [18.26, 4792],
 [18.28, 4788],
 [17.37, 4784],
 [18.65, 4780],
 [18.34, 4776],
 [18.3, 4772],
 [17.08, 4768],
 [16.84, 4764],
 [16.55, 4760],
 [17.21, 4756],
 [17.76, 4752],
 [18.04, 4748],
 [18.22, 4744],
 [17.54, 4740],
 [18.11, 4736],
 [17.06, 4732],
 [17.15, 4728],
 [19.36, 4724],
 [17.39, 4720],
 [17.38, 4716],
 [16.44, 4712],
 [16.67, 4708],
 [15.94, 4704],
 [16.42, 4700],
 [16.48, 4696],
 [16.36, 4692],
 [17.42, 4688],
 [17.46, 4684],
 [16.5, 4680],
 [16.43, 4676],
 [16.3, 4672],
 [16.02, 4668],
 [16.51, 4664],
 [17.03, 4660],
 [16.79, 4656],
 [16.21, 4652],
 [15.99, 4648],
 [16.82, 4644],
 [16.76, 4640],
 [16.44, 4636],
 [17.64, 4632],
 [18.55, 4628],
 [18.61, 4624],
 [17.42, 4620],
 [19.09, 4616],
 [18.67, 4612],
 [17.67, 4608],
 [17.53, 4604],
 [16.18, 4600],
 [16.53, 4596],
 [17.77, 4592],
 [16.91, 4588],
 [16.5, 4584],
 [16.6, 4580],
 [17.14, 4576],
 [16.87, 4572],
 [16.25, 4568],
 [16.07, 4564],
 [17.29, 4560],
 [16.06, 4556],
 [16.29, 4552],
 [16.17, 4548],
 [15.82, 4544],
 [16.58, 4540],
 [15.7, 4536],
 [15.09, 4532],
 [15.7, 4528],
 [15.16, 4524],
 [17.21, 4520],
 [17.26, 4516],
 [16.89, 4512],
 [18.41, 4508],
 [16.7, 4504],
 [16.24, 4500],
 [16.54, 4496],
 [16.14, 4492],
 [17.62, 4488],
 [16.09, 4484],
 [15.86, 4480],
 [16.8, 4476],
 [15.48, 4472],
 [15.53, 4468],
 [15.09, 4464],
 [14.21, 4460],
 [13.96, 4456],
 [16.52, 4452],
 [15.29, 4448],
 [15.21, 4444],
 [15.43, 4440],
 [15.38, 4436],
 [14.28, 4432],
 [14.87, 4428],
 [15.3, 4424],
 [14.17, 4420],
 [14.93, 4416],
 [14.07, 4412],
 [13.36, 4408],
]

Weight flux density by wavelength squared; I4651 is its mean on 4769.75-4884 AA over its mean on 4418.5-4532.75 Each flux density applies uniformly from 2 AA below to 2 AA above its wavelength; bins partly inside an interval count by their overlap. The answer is 1.30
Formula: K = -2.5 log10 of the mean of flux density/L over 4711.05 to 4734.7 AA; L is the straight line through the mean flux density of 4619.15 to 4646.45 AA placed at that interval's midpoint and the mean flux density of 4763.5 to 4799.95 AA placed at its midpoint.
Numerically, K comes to 0.01 mag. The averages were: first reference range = 17.4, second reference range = 17.9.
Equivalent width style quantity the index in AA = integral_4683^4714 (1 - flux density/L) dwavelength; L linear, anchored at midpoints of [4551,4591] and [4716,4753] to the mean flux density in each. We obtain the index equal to 1.7 AA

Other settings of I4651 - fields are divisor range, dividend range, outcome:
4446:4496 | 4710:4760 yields 1.25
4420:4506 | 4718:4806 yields 1.30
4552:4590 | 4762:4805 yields 1.18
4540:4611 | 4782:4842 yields 1.20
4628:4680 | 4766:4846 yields 1.16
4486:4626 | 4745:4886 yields 1.17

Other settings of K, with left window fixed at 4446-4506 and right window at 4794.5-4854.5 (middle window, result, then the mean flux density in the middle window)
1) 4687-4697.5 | 0.03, 16.7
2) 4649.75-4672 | 0.04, 16.5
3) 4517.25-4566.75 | 0.01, 16.1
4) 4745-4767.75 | 0.02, 17.3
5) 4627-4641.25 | -0.03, 17.3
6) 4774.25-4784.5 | -0.03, 18.2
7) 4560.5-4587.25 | -0.01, 16.6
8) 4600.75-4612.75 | -0.06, 17.7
